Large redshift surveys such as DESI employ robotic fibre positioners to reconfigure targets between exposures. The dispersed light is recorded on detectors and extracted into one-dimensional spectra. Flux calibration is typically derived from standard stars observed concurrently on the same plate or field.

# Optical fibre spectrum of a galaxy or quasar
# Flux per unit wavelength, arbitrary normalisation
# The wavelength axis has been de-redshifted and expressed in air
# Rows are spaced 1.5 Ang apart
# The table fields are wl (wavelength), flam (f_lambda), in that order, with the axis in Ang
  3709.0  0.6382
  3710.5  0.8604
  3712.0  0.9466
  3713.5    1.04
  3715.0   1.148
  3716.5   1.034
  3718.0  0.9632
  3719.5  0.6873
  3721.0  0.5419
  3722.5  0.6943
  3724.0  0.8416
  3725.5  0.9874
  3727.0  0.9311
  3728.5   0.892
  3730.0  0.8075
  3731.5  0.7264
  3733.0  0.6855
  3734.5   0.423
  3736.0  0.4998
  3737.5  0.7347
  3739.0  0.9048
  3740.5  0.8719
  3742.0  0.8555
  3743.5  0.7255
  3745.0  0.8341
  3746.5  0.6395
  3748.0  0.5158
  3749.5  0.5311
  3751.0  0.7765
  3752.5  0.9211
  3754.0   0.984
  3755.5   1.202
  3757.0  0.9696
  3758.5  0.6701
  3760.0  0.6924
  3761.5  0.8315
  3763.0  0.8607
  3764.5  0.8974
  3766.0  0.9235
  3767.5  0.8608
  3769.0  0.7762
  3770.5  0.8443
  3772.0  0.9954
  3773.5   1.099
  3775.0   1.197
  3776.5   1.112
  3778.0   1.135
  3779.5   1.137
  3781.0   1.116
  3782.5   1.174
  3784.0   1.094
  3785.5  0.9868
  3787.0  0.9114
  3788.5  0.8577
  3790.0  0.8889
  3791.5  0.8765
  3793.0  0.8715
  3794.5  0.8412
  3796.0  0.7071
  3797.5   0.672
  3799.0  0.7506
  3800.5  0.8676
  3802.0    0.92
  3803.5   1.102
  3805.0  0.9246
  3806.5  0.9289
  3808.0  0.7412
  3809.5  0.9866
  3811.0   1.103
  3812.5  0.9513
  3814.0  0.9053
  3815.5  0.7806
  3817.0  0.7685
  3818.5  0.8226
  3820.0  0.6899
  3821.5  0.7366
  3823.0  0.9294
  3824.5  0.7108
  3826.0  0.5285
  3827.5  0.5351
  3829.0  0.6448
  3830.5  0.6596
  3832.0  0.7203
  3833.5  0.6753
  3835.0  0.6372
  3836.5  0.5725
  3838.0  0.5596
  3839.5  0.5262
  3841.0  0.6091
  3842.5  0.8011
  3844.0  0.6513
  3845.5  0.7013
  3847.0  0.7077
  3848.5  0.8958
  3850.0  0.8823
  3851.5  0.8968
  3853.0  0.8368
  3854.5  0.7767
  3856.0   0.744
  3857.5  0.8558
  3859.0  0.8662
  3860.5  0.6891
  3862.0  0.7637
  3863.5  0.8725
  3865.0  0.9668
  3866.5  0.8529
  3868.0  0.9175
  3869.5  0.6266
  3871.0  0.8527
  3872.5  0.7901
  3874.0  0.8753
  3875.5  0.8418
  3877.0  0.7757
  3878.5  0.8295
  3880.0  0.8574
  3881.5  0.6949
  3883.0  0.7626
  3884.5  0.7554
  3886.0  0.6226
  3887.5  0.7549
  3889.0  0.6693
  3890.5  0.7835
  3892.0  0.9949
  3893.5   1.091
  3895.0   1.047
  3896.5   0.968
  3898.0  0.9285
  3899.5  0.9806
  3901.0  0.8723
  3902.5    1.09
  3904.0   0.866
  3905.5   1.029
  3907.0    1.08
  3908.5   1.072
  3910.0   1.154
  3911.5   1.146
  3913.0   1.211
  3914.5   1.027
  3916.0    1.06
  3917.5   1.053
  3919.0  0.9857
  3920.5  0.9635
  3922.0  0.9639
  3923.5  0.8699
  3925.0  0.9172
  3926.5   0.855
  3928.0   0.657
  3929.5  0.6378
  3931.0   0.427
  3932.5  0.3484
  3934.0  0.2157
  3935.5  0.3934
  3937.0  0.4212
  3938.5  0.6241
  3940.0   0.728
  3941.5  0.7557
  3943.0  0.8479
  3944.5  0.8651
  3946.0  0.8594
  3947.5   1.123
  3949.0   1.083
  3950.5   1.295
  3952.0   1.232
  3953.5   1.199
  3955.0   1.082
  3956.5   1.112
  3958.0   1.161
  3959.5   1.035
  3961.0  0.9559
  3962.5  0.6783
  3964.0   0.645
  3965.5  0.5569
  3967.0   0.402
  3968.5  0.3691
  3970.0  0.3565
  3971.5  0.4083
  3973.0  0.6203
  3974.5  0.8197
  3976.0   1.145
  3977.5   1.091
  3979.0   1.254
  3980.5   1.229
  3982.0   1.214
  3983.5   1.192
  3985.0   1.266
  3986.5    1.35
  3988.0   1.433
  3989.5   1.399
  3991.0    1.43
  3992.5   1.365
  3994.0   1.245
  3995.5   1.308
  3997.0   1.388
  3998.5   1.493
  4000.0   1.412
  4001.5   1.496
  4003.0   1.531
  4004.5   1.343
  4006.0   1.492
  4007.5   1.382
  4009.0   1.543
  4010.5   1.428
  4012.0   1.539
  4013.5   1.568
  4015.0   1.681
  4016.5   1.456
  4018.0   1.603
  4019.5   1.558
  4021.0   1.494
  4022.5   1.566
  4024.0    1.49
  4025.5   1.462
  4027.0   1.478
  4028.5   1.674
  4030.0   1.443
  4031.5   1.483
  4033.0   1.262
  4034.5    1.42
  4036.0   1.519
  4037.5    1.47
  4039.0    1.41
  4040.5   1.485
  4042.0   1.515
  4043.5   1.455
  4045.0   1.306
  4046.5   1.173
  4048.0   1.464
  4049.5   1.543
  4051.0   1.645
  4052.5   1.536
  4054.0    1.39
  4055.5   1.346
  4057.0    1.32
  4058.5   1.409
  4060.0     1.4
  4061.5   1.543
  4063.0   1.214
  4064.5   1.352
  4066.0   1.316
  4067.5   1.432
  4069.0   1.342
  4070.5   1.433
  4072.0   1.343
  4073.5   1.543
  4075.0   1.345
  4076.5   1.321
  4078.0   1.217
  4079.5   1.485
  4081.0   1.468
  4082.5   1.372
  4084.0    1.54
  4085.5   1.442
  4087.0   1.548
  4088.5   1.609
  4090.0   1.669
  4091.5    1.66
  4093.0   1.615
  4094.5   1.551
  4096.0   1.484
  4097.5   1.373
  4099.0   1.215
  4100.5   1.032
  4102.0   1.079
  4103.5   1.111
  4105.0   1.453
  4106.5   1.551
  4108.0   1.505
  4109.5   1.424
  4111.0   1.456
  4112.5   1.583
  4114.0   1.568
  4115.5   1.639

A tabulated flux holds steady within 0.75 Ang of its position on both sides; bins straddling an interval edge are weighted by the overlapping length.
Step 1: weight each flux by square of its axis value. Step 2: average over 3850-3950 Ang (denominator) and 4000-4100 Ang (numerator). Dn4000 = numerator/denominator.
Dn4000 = 1.86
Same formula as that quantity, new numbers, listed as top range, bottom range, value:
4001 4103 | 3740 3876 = 1.97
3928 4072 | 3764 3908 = 1.54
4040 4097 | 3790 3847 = 2.13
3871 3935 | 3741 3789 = 1.02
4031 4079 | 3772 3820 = 1.71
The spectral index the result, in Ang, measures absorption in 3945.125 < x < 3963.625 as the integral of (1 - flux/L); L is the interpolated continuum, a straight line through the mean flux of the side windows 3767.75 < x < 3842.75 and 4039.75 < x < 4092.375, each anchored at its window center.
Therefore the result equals 1.9 Ang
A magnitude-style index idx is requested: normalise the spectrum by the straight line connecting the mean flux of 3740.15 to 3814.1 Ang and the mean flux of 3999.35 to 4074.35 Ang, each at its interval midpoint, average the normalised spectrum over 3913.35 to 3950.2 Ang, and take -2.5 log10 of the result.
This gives 0.480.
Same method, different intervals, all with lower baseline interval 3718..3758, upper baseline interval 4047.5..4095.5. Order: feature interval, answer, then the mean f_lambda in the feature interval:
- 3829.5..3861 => 0.343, 0.727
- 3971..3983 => 0.265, 0.989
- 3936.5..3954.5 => 0.278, 0.929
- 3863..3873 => 0.232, 0.84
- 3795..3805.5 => 0.072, 0.847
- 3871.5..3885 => 0.307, 0.8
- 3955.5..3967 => 0.397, 0.851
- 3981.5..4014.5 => -0.081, 1.4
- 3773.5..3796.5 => -0.149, 1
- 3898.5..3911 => 0.098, 1.02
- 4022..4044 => -0.078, 1.47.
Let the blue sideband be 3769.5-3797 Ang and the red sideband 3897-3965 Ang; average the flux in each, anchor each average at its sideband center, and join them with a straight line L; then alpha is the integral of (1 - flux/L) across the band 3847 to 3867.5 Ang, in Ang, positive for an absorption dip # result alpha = 2.4 Ang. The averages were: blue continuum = 0.987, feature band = 0.835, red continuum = 0.899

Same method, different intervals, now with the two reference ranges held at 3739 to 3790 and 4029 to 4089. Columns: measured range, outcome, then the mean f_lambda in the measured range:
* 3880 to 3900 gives 5.0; 0.849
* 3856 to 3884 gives 7.1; 0.814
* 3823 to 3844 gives 7.9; 0.641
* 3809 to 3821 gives 1.5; 0.871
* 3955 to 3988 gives 9.3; 0.914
